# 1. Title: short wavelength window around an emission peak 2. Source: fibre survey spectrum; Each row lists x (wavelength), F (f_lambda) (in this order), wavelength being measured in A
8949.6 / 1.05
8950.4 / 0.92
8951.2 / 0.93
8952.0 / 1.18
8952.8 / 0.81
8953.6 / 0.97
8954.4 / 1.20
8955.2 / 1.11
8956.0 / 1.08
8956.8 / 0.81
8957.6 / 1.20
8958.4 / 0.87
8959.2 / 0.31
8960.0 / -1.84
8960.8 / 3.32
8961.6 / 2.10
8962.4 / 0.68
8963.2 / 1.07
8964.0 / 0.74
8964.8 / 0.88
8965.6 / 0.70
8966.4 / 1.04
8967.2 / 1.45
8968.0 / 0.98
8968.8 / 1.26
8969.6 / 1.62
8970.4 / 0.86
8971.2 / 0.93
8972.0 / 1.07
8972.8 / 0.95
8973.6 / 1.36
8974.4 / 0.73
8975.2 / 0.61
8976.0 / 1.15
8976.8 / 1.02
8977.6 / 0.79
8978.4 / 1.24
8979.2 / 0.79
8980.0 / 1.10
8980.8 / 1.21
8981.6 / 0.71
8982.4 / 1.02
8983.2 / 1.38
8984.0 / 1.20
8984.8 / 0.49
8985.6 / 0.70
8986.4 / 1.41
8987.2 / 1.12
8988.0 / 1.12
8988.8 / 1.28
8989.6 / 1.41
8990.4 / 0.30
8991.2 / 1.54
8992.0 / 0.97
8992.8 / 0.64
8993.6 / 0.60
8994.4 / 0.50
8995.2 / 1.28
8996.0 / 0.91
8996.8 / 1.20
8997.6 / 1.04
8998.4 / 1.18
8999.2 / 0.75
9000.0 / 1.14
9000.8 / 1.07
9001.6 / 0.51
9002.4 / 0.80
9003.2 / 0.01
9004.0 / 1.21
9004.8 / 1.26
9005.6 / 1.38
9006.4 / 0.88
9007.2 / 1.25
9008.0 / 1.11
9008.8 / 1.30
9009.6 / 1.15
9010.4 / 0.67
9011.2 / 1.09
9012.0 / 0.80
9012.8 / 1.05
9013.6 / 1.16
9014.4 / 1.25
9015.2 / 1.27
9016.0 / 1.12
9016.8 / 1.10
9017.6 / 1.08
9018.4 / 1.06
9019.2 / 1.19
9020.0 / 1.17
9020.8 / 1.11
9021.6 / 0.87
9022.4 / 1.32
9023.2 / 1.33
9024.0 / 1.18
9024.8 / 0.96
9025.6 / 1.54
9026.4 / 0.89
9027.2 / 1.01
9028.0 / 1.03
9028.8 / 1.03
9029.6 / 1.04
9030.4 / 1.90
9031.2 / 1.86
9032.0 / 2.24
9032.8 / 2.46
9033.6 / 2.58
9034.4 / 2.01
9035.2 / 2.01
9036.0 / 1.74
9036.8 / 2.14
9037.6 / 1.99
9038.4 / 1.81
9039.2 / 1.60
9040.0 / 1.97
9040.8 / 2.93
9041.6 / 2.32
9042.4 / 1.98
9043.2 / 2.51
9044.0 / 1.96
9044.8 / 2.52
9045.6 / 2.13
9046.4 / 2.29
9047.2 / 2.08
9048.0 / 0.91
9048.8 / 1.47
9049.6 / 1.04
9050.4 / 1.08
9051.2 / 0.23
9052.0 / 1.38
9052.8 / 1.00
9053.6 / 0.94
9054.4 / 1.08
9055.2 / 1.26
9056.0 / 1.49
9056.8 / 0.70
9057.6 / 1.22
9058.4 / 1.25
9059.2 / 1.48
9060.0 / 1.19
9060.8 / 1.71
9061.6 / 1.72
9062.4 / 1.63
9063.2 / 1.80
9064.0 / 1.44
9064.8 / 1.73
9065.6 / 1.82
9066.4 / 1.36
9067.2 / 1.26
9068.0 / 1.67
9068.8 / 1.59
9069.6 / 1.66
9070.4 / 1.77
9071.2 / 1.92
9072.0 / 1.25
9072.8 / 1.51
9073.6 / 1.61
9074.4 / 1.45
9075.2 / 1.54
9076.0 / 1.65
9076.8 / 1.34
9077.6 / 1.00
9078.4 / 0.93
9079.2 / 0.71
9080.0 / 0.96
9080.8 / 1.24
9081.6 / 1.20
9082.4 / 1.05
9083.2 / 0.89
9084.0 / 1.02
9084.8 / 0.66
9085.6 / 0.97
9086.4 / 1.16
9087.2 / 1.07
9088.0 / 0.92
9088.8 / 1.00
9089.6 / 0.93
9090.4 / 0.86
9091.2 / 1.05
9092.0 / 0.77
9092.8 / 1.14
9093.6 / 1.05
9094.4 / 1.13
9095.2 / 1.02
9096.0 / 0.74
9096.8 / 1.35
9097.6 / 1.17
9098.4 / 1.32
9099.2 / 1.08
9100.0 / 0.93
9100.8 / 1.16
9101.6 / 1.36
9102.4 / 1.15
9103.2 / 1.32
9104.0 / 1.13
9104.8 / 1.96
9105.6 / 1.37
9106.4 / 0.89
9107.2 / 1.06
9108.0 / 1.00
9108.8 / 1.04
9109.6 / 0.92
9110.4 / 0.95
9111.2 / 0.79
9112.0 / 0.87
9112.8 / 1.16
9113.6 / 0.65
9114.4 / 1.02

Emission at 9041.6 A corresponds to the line Halpha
